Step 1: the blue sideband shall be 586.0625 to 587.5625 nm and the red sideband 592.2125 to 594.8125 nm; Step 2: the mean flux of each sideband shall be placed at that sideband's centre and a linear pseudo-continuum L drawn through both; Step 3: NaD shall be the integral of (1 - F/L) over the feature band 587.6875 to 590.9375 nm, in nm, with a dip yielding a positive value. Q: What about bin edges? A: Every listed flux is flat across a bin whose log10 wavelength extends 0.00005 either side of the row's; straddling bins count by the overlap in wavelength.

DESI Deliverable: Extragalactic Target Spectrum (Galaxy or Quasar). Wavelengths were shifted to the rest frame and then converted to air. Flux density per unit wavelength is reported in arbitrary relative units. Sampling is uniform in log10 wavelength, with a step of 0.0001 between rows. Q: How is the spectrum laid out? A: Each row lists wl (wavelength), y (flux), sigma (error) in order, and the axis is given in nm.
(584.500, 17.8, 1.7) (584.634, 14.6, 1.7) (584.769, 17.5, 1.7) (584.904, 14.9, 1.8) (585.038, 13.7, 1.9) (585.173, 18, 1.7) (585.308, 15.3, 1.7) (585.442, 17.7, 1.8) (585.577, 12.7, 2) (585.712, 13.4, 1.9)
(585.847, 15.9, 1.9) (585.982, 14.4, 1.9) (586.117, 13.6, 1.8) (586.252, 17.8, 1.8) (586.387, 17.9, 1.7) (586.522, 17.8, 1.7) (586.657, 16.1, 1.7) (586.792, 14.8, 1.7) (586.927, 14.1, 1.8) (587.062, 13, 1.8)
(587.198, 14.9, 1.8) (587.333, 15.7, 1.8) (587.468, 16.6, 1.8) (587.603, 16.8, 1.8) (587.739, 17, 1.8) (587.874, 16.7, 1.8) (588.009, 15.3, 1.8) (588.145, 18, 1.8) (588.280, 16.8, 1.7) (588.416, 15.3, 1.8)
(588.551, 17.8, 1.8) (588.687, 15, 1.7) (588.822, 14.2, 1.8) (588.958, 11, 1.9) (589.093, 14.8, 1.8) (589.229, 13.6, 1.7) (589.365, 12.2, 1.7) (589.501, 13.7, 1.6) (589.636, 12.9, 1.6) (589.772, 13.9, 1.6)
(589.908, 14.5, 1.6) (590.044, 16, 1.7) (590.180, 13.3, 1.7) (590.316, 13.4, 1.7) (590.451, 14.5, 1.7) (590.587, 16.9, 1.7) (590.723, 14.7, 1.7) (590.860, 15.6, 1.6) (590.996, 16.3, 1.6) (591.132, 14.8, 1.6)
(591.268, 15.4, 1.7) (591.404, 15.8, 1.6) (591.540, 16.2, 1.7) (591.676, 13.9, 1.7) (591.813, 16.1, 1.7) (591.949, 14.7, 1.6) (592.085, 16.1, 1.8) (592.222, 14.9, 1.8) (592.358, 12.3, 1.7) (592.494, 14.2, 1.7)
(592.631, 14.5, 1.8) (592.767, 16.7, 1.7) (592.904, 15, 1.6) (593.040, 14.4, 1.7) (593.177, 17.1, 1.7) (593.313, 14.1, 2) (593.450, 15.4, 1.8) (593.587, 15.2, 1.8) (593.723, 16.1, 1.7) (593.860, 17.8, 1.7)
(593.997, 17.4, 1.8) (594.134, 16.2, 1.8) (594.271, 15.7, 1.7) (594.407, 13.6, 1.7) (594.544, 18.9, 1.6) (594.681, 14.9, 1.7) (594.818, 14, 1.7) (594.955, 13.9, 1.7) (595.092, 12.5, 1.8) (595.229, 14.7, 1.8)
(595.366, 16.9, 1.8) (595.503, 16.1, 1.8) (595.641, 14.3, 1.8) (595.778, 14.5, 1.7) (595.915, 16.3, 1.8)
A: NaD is 0.16 nm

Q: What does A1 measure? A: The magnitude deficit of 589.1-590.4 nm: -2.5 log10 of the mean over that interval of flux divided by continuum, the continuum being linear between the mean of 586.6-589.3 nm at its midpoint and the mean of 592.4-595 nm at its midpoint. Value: 0.121 mag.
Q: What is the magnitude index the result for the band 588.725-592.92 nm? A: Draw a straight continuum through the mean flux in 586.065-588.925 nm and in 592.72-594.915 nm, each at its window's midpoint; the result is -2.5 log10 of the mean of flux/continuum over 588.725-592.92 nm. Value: 0.09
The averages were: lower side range 15.9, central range 14.6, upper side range 15.7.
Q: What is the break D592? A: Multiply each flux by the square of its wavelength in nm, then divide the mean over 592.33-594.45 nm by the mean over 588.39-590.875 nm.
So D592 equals 1.09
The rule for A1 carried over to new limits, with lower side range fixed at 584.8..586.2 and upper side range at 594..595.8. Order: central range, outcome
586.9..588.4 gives -0.059 mag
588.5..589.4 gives 0.076 mag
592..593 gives 0.025 mag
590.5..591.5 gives -0.035 mag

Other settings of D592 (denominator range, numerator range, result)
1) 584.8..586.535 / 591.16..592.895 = 0.99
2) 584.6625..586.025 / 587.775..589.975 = 0.97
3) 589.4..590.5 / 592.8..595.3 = 1.12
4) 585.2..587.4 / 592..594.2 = 1.03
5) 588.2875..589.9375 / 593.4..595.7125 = 1.11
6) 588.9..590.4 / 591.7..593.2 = 1.11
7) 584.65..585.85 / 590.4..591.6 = 1.03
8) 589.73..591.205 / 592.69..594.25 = 1.08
